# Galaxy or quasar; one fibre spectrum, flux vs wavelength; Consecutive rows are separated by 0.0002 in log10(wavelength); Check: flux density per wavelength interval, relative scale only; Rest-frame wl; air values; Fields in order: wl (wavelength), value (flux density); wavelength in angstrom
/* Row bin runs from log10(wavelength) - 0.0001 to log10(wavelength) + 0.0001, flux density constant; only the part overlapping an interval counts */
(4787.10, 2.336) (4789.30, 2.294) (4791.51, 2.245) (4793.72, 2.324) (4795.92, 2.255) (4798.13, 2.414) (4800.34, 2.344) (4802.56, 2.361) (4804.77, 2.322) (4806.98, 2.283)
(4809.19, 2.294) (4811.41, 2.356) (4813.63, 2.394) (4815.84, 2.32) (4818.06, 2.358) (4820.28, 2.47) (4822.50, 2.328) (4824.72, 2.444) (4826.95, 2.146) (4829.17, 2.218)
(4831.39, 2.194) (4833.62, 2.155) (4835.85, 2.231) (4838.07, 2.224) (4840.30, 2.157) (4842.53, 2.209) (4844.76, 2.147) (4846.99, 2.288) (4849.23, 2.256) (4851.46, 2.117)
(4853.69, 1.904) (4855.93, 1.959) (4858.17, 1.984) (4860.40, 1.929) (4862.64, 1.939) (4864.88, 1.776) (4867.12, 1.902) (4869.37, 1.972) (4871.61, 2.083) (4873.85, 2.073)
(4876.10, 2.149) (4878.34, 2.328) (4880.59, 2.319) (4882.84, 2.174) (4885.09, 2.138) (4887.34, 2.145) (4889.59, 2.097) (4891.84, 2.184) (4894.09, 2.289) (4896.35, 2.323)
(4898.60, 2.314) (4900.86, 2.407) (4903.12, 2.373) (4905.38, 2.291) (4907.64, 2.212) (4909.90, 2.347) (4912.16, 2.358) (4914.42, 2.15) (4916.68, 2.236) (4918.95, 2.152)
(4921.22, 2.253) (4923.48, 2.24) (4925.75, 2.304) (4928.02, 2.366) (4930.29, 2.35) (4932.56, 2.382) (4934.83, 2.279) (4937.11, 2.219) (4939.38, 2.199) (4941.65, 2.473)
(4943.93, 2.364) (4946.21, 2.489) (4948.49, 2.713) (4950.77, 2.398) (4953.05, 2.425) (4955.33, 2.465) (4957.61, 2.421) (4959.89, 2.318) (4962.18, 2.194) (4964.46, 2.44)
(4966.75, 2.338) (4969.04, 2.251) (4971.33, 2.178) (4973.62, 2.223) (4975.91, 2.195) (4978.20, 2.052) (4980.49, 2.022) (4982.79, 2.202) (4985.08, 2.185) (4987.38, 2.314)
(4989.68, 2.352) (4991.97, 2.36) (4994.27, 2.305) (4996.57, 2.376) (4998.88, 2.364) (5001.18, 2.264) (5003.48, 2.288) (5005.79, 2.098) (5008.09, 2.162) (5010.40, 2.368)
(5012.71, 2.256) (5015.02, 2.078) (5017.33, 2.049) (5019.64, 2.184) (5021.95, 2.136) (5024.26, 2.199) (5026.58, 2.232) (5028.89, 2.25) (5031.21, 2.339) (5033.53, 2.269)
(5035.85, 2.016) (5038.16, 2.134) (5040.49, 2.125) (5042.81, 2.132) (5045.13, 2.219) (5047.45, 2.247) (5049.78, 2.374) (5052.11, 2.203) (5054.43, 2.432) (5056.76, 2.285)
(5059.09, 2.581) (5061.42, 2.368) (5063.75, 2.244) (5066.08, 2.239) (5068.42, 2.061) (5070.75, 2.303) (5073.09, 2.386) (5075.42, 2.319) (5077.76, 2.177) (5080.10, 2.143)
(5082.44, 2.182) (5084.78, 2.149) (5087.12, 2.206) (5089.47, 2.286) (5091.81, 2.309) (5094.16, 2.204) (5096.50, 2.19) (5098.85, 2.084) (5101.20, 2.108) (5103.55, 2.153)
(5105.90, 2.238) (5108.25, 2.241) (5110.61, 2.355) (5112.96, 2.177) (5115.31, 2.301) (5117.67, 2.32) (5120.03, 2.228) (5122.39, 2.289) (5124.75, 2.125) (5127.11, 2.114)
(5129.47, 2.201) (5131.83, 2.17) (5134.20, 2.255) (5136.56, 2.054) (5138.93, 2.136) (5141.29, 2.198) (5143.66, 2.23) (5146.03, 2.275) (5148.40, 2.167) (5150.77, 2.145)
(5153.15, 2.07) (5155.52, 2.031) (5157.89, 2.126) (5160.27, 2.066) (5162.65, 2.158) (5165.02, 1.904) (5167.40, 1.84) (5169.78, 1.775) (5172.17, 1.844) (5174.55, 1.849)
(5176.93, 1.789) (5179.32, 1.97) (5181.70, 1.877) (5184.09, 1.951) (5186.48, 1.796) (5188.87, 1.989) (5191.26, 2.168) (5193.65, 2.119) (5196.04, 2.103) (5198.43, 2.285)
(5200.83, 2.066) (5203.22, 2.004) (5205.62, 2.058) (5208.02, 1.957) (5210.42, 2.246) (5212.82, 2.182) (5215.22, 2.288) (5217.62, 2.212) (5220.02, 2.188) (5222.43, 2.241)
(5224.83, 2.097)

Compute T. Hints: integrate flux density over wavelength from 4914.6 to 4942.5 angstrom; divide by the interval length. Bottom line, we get 2.28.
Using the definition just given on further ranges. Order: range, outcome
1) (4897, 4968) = 2.34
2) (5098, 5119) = 2.22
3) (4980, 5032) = 2.24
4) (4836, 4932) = 2.18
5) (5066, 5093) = 2.23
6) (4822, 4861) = 2.16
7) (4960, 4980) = 2.23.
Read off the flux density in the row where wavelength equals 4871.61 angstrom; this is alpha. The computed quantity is 2.083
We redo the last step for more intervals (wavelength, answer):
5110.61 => 2.355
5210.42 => 2.246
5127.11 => 2.114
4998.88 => 2.364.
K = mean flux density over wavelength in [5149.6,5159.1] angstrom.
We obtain 2.09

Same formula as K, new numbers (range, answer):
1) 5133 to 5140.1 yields 2.15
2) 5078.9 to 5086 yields 2.16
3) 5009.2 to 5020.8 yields 2.19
